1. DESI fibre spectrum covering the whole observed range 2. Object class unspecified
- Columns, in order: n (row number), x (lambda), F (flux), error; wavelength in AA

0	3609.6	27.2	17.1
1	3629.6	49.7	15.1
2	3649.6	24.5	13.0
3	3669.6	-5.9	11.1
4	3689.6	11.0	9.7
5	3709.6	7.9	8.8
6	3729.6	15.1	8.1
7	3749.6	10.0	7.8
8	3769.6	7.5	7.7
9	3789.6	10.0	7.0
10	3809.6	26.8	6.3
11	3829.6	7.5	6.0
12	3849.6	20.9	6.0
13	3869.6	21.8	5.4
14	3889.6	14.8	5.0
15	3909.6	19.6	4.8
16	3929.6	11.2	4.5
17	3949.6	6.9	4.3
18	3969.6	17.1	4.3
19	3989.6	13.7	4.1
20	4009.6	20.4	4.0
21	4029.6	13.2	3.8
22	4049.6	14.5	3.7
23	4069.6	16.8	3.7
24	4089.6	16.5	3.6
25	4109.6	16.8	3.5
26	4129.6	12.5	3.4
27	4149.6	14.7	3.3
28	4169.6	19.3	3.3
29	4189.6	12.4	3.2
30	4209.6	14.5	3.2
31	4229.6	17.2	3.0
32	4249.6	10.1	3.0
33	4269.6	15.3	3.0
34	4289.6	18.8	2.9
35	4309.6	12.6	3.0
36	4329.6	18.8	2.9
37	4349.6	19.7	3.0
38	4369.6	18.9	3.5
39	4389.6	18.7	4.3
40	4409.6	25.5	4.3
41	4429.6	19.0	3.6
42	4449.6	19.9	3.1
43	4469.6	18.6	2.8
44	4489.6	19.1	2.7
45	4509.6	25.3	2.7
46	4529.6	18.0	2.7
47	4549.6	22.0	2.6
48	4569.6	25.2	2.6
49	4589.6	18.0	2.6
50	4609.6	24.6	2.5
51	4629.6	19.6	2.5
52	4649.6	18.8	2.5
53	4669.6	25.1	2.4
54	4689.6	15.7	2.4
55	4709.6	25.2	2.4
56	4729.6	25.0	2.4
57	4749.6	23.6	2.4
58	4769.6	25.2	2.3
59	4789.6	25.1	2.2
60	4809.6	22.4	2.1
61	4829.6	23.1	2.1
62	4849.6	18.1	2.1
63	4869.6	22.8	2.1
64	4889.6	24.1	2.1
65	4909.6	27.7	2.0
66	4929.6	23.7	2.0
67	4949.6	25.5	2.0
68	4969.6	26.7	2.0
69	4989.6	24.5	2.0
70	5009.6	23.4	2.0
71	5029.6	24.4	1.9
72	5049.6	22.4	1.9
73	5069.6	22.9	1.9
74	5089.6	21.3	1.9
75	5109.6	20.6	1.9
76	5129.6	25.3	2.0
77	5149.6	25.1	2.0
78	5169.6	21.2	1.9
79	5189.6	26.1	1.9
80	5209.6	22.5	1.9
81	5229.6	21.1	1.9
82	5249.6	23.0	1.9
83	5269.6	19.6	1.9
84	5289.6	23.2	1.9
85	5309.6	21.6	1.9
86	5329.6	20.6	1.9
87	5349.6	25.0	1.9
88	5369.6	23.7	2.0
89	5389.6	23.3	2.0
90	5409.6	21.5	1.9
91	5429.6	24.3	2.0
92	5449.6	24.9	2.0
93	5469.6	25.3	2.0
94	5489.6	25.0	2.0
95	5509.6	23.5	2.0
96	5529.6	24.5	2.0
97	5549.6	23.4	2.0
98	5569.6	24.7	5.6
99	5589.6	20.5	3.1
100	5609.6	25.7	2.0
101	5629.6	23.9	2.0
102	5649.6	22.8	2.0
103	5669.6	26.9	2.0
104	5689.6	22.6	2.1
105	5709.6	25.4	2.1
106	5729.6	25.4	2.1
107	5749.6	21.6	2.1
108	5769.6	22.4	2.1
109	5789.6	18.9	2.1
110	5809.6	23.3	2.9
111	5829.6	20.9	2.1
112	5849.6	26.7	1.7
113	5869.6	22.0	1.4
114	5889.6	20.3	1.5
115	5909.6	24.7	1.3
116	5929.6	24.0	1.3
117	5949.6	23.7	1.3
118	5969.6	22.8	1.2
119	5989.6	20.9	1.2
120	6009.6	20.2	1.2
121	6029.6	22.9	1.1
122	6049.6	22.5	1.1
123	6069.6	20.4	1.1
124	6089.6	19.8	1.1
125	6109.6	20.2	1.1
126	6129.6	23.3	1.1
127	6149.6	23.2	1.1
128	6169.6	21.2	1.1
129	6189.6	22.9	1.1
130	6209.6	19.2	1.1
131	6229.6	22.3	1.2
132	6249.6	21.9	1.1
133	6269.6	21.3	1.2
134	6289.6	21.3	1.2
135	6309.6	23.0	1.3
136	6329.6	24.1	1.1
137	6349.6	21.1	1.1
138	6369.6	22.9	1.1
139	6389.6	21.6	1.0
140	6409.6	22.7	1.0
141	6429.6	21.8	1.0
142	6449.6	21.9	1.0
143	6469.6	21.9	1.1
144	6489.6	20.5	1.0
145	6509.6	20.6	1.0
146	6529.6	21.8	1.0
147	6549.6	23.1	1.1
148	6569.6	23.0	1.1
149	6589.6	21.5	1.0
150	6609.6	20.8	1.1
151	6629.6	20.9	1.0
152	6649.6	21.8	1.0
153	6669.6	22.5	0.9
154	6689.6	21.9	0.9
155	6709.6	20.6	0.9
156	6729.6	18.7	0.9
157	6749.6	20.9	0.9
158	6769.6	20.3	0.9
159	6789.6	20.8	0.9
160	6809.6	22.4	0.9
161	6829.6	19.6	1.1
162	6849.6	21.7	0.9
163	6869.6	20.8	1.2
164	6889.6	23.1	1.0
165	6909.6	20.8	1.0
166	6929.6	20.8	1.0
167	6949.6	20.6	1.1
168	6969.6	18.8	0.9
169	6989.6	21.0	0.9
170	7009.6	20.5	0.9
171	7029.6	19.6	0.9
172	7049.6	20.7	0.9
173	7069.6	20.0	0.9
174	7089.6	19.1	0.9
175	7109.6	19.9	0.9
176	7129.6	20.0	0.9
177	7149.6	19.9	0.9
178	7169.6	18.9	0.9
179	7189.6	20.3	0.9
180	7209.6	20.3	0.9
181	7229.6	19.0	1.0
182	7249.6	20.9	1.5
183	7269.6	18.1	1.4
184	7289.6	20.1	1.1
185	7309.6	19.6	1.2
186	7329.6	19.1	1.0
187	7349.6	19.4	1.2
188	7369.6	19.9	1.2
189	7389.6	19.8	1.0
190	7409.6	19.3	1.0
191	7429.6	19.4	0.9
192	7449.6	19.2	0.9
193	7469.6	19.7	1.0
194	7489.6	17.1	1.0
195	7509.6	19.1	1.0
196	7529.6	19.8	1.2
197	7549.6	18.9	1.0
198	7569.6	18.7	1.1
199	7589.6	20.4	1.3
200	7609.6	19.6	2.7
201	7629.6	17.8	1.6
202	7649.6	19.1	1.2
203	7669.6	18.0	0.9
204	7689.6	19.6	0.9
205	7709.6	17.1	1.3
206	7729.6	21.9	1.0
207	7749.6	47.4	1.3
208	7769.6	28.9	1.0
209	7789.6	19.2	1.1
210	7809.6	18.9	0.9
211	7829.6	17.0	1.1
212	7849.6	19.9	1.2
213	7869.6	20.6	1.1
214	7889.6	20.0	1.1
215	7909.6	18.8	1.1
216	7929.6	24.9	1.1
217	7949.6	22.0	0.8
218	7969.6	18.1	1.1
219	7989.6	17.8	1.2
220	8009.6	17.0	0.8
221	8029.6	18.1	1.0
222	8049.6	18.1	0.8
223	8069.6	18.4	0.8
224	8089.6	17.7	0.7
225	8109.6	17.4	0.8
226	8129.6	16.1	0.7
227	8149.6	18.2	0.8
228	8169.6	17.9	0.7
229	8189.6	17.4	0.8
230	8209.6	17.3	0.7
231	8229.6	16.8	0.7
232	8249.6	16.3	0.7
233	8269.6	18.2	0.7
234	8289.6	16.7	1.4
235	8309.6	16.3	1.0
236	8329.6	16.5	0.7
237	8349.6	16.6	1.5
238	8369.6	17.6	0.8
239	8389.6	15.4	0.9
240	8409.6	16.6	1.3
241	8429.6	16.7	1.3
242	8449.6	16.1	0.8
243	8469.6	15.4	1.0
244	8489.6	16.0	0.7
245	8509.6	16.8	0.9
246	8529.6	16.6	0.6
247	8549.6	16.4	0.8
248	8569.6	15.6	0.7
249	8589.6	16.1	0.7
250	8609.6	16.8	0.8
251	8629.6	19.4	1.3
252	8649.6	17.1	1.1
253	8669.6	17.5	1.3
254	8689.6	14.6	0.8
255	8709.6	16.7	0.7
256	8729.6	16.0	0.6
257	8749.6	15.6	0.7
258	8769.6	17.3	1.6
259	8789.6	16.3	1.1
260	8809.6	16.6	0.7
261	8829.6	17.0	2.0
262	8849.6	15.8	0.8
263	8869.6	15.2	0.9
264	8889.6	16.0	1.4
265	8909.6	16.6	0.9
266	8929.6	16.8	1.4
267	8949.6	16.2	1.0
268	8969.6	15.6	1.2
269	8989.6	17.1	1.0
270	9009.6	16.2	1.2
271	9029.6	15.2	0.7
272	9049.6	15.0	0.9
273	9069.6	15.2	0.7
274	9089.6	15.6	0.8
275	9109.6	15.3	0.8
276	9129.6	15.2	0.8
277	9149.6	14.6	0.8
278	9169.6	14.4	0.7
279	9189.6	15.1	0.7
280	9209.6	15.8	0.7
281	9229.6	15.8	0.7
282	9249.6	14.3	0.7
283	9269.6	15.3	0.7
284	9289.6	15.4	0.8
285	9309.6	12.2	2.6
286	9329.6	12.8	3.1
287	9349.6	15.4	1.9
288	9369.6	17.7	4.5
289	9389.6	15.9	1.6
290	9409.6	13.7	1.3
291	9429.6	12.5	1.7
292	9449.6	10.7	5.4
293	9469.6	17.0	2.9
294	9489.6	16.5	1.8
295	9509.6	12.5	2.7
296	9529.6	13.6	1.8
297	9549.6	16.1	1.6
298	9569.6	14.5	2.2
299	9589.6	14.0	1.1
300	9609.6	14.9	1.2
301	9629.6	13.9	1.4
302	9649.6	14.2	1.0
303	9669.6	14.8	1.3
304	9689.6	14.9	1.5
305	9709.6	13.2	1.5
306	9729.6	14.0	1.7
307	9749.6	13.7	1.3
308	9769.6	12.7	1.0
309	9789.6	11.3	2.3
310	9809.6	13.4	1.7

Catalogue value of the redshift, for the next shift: 0.18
